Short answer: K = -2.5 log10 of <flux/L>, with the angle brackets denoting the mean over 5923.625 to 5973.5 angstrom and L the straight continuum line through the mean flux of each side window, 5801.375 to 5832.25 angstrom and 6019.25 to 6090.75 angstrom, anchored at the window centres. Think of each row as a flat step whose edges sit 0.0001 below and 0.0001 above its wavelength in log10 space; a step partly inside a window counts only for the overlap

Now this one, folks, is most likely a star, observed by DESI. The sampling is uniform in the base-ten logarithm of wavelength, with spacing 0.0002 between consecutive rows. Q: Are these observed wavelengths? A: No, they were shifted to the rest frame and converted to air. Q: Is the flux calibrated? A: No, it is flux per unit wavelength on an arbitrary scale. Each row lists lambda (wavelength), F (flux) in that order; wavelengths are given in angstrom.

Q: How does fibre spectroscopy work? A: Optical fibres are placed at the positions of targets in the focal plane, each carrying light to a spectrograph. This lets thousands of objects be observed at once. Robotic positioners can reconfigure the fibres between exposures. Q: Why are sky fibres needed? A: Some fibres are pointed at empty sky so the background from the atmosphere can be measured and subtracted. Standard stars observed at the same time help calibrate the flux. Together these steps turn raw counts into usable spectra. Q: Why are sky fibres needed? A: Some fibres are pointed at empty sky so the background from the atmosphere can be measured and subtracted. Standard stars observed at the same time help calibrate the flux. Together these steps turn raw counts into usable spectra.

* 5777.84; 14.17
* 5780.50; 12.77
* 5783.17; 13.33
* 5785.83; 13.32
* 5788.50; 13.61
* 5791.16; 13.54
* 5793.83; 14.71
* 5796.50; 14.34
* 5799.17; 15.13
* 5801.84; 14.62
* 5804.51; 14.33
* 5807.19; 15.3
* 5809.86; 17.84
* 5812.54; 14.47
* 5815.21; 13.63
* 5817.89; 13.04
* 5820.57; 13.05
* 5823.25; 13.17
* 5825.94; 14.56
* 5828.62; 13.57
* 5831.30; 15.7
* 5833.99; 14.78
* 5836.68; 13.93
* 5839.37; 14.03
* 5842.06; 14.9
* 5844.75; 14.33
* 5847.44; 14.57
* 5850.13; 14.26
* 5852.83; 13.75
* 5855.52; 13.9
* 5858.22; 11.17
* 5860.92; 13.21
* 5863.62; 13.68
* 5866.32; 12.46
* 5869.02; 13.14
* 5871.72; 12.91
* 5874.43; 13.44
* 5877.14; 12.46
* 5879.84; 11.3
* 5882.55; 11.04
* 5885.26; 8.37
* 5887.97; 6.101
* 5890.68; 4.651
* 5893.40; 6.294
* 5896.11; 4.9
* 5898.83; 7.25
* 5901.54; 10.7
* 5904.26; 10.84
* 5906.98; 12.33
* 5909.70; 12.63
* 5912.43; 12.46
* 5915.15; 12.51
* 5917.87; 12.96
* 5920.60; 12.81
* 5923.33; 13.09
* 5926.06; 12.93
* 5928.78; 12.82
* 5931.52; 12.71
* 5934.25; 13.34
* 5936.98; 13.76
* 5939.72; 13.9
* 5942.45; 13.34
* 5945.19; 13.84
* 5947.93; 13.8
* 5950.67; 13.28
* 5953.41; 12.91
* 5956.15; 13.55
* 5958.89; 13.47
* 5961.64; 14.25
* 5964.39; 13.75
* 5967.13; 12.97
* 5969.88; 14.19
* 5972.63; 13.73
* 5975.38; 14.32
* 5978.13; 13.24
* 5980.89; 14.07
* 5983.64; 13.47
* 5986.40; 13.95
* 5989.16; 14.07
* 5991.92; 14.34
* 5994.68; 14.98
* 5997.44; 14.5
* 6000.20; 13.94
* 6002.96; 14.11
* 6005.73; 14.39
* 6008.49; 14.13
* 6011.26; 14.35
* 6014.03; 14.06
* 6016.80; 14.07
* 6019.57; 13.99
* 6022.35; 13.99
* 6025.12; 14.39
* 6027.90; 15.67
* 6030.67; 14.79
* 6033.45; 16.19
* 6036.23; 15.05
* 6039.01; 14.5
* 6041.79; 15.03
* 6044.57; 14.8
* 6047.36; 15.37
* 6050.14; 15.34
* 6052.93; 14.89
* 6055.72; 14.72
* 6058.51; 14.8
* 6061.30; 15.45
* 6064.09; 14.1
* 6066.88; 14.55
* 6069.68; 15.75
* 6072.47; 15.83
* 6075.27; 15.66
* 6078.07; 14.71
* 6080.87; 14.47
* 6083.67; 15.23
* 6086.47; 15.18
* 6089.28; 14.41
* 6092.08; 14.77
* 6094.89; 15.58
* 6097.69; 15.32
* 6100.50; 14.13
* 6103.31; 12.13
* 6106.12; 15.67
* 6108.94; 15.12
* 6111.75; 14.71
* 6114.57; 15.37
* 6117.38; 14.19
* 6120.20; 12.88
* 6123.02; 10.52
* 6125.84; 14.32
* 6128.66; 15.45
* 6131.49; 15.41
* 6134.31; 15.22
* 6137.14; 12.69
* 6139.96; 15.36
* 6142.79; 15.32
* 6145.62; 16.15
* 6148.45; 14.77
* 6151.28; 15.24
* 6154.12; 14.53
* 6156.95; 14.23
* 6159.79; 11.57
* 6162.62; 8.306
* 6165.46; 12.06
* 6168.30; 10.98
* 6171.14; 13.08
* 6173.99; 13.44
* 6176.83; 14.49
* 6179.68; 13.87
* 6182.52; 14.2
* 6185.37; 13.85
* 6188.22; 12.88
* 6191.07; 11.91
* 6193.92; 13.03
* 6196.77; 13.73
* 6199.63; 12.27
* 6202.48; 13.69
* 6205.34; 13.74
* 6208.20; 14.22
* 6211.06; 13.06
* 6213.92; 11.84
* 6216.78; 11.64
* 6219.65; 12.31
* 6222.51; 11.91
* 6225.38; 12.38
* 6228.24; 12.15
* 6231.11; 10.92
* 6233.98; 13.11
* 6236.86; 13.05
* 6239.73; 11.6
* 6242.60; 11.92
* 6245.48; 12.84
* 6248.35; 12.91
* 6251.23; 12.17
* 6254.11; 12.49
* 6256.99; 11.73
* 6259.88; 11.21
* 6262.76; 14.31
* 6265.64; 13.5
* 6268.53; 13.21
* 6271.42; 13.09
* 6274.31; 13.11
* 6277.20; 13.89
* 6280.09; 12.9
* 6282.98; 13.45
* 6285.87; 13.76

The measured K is 0.10 mag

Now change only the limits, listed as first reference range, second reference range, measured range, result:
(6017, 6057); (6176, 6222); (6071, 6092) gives -0.05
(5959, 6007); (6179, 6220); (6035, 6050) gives -0.09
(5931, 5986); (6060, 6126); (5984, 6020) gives -0.02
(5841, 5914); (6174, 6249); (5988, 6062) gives -0.22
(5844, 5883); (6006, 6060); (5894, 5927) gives 0.21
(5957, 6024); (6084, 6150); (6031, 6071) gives -0.06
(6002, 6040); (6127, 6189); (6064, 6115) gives -0.05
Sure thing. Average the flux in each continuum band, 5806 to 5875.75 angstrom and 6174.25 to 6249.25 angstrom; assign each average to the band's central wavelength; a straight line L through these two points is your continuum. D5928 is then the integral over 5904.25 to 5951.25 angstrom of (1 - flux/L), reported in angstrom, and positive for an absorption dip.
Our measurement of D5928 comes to 2.29 angstrom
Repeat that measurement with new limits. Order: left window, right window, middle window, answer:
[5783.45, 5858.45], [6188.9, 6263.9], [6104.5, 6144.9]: -4.67 angstrom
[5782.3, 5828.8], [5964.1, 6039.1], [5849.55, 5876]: 2.01 angstrom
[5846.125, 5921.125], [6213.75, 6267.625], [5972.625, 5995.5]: -4.83 angstrom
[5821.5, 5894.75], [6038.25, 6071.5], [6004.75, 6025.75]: 0.43 angstrom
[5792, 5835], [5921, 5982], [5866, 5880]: 1.32 angstrom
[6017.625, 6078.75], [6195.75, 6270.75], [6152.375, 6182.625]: 1.54 angstrom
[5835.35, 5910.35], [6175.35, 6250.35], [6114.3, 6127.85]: -1.00 angstrom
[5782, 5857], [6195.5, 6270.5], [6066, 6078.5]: -2.00 angstrom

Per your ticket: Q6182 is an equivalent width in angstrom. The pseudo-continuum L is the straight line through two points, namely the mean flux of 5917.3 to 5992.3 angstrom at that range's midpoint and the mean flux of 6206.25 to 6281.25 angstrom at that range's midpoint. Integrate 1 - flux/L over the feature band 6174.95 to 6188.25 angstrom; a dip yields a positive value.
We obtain -1.2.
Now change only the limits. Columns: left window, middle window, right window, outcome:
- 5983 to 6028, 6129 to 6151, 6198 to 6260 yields -3.13 angstrom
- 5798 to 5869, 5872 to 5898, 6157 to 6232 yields 9.42 angstrom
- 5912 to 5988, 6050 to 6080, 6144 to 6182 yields -3.78 angstrom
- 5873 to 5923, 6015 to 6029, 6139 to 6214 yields -3.28 angstrom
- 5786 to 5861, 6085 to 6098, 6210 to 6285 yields -1.84 angstrom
